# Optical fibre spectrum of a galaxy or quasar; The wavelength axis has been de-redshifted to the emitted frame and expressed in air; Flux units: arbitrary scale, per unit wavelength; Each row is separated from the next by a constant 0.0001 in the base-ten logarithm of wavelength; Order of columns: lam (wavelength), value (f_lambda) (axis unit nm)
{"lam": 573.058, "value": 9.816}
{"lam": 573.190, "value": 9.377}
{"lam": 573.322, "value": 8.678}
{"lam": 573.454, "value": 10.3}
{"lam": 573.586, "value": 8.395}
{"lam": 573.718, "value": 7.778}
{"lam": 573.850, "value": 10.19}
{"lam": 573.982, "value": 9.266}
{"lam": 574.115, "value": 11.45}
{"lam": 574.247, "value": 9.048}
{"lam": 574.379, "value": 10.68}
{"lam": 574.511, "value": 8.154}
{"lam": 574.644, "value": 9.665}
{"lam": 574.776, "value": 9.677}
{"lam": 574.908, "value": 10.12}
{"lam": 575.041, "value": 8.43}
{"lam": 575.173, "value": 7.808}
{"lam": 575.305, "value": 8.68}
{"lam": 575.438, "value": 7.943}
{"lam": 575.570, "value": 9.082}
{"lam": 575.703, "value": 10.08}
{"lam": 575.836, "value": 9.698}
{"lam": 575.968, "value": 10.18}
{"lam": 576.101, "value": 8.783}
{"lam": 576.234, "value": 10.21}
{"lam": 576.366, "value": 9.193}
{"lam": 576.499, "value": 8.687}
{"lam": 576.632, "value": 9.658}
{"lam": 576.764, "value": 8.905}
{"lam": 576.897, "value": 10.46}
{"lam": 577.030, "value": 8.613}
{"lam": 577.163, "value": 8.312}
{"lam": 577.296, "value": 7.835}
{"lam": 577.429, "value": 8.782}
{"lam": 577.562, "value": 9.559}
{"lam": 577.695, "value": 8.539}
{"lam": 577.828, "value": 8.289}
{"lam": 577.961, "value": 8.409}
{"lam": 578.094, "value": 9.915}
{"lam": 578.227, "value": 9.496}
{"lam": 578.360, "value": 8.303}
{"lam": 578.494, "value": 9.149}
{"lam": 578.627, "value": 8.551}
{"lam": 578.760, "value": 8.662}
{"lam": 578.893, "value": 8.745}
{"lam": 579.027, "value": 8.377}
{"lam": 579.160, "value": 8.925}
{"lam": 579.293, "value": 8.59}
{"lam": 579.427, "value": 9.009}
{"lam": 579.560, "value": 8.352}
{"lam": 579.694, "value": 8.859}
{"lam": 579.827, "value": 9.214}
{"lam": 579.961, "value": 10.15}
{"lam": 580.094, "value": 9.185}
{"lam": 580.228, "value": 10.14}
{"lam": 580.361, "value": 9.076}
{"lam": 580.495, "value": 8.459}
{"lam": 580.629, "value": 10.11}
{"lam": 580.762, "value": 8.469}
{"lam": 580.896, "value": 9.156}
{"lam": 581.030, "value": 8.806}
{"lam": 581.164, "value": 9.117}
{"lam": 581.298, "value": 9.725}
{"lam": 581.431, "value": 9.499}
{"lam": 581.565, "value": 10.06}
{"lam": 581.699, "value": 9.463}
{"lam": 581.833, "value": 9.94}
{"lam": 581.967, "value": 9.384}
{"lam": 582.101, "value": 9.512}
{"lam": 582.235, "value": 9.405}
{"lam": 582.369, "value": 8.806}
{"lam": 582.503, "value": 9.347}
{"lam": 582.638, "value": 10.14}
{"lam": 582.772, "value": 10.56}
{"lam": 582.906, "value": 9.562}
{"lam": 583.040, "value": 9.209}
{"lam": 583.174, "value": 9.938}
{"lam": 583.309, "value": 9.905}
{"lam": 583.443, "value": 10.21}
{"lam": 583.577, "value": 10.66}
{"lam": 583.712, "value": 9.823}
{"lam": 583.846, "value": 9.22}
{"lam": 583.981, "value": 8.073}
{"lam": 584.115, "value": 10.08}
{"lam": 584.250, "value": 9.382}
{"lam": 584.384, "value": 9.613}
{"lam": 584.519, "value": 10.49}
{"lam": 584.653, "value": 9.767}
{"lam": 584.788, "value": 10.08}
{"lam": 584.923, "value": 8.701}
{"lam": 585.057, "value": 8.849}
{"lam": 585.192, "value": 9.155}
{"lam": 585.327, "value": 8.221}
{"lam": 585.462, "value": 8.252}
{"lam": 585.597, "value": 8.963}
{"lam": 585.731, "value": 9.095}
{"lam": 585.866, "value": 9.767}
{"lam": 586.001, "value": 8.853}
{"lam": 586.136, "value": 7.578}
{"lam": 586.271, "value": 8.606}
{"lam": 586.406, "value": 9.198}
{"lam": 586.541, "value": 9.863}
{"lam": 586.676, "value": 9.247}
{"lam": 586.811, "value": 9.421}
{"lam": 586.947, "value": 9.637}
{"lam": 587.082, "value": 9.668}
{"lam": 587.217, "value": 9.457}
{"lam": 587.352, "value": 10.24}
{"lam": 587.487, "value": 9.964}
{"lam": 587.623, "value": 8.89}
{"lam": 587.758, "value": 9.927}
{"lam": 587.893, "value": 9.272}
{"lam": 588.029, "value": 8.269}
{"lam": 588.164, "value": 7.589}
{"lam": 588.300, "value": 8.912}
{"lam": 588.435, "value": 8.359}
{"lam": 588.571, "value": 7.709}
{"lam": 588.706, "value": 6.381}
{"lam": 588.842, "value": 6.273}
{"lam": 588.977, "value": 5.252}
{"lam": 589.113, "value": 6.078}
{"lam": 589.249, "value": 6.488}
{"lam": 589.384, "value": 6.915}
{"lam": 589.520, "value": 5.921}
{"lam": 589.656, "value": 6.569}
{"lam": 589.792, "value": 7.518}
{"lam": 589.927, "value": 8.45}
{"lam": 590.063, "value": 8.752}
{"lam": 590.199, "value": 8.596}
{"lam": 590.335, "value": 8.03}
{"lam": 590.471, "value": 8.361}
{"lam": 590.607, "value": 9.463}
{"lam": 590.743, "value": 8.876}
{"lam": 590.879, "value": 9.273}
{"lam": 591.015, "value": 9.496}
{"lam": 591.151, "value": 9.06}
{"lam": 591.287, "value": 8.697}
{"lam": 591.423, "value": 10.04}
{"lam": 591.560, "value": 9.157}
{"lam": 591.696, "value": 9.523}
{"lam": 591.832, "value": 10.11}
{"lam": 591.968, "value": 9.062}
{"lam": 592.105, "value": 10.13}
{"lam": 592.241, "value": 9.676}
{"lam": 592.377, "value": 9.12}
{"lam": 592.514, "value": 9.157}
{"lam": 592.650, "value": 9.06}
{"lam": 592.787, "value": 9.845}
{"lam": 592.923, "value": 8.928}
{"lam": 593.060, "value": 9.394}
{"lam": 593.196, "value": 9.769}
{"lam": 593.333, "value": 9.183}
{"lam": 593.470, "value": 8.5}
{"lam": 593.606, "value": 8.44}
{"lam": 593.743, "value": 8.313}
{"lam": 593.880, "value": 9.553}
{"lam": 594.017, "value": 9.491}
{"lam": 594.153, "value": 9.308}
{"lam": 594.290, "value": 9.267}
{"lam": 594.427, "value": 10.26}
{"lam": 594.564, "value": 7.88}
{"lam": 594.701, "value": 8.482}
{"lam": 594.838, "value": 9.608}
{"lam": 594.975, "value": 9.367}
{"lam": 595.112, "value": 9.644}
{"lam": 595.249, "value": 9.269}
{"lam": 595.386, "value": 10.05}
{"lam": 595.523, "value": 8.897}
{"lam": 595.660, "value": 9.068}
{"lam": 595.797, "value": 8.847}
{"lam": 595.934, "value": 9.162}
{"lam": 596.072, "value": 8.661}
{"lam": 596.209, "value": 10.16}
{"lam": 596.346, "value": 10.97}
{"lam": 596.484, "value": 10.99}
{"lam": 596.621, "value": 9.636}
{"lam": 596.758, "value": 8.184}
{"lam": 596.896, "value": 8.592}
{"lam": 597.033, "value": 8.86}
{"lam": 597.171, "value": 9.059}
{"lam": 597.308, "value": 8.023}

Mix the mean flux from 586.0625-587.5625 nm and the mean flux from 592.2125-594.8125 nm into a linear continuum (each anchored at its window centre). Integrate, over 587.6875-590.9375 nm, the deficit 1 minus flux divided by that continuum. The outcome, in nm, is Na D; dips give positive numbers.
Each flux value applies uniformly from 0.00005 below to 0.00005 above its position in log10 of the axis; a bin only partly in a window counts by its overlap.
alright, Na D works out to 0.52 nm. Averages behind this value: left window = 9.35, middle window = 7.8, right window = 9.14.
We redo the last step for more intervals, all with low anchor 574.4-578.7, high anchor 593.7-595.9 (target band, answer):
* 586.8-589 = 0.137 nm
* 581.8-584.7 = -0.180 nm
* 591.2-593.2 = -0.051 nm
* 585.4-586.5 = 0.039 nm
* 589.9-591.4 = 0.051 nm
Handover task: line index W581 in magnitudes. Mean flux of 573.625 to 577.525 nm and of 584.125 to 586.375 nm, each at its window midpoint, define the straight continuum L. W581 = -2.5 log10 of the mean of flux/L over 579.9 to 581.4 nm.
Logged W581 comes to -0.02 mag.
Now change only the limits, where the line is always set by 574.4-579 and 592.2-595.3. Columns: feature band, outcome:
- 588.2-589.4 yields 0.30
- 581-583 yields -0.06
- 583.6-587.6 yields -0.02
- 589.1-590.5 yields 0.22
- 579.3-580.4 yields -0.02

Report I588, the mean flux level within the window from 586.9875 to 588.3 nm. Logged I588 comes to 9.24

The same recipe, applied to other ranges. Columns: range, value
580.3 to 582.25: 9.34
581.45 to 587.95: 9.45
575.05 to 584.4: 9.22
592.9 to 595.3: 9.15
